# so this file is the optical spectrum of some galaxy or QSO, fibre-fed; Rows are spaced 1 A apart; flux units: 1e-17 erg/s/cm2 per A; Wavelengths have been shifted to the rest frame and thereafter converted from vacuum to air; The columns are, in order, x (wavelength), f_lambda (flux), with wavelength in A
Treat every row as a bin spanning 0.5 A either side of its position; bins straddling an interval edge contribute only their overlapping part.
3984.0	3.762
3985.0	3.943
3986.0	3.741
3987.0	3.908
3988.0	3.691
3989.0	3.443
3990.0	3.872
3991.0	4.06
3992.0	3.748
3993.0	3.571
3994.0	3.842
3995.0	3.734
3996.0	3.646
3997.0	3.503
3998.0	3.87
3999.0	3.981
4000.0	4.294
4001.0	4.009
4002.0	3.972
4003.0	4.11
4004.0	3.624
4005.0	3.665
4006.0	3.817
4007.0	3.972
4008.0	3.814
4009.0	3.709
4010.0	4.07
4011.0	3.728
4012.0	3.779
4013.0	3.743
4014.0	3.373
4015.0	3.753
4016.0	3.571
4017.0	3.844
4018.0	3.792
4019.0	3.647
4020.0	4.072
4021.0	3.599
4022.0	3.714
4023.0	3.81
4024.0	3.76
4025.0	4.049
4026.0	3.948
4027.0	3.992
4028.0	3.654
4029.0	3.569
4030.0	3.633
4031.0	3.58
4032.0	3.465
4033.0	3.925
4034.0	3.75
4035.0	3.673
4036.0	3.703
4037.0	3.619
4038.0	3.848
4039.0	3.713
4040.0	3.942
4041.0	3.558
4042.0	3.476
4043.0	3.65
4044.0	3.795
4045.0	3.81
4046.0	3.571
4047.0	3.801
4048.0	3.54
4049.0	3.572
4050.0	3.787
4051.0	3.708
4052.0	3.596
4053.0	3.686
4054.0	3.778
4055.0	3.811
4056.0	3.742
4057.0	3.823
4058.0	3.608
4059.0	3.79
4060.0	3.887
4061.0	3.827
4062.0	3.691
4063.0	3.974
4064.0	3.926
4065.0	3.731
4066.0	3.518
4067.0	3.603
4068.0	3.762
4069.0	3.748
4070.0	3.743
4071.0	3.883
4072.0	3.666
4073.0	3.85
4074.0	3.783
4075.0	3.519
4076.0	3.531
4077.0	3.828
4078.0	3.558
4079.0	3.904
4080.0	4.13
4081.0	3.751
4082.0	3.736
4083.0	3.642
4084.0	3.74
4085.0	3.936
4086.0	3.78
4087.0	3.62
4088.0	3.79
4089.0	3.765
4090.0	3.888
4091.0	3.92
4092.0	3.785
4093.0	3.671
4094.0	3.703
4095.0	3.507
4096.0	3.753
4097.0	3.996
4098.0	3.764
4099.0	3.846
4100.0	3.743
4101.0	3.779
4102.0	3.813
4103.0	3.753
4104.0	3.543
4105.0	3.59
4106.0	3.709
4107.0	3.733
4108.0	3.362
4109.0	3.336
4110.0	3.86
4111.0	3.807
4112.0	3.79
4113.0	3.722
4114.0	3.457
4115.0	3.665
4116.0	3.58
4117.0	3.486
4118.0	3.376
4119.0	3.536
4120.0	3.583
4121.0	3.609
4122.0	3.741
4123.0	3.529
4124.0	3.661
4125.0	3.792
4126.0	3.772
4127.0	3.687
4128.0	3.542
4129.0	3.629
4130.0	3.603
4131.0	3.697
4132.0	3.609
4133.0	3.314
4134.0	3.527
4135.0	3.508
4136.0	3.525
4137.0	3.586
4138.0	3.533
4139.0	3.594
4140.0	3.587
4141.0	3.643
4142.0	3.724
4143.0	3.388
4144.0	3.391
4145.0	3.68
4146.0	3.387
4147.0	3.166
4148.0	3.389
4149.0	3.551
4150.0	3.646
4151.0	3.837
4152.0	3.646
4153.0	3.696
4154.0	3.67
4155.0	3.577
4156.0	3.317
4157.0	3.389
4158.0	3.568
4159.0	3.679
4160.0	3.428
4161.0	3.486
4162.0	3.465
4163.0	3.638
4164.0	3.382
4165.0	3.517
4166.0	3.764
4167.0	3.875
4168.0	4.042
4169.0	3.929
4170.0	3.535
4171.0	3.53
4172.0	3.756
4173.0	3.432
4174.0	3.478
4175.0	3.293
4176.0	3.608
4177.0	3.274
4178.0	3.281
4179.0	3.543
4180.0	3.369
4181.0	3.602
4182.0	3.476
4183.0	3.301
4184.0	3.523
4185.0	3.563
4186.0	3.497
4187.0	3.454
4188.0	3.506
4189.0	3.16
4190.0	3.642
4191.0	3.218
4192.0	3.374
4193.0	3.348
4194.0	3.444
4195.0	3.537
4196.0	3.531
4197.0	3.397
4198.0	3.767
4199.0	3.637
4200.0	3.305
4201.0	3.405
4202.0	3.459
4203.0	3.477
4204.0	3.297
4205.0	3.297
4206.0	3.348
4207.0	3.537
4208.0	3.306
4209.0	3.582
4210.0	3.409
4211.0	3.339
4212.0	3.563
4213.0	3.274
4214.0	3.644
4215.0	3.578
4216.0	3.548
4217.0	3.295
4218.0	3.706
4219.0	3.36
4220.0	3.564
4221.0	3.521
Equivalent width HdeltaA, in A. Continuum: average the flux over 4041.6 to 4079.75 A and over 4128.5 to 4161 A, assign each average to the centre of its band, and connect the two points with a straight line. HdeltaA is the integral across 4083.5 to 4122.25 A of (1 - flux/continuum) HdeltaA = -0.6 A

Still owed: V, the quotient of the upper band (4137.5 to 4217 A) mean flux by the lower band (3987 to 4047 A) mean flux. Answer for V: 0.93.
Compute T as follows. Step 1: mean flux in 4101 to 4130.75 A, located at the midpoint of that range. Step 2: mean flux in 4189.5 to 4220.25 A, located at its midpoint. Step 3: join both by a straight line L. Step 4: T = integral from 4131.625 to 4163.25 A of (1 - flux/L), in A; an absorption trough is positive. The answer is 0.32 A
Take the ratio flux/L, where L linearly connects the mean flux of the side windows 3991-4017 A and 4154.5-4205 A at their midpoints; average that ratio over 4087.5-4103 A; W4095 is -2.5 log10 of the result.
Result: -0.040 mag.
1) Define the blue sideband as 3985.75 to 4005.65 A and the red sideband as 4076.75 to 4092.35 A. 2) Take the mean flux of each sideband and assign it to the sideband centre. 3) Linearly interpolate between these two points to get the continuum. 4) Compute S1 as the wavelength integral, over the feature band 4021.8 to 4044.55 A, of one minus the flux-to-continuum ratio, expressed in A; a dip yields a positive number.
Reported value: 0.5 A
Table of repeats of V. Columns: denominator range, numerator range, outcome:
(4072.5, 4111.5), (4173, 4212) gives 0.92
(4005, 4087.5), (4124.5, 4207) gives 0.94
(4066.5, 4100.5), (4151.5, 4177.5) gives 0.95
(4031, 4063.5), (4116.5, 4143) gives 0.96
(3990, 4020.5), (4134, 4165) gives 0.93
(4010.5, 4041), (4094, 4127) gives 0.98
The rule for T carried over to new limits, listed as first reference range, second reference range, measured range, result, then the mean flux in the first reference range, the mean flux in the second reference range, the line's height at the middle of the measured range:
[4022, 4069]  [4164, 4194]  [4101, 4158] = 0.1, 3.73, 3.51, 3.59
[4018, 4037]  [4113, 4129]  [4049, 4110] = -1.1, 3.75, 3.61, 3.67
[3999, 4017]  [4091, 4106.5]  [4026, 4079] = 0.9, 3.83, 3.74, 3.78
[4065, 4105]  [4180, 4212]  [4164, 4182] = -0.3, 3.75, 3.44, 3.51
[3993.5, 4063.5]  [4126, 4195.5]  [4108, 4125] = 0.0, 3.76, 3.53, 3.61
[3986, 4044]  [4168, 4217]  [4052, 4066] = -0.3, 3.77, 3.47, 3.7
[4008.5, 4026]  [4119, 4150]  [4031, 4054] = 0.2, 3.77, 3.57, 3.73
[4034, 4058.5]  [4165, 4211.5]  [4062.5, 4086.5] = -0.7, 3.7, 3.49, 3.66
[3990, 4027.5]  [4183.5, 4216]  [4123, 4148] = 0.1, 3.82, 3.45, 3.57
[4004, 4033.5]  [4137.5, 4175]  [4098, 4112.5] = -0.2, 3.76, 3.57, 3.64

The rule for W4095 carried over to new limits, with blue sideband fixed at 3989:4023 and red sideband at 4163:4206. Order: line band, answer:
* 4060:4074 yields -0.02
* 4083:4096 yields -0.03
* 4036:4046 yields 0.01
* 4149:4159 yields -0.01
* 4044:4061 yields 0.00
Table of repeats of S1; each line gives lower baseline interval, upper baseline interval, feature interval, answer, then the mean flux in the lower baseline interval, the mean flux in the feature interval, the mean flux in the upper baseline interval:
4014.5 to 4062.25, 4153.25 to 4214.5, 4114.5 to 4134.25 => -0.04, 3.73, 3.6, 3.49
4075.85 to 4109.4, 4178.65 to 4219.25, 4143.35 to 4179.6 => 0.03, 3.74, 3.55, 3.45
